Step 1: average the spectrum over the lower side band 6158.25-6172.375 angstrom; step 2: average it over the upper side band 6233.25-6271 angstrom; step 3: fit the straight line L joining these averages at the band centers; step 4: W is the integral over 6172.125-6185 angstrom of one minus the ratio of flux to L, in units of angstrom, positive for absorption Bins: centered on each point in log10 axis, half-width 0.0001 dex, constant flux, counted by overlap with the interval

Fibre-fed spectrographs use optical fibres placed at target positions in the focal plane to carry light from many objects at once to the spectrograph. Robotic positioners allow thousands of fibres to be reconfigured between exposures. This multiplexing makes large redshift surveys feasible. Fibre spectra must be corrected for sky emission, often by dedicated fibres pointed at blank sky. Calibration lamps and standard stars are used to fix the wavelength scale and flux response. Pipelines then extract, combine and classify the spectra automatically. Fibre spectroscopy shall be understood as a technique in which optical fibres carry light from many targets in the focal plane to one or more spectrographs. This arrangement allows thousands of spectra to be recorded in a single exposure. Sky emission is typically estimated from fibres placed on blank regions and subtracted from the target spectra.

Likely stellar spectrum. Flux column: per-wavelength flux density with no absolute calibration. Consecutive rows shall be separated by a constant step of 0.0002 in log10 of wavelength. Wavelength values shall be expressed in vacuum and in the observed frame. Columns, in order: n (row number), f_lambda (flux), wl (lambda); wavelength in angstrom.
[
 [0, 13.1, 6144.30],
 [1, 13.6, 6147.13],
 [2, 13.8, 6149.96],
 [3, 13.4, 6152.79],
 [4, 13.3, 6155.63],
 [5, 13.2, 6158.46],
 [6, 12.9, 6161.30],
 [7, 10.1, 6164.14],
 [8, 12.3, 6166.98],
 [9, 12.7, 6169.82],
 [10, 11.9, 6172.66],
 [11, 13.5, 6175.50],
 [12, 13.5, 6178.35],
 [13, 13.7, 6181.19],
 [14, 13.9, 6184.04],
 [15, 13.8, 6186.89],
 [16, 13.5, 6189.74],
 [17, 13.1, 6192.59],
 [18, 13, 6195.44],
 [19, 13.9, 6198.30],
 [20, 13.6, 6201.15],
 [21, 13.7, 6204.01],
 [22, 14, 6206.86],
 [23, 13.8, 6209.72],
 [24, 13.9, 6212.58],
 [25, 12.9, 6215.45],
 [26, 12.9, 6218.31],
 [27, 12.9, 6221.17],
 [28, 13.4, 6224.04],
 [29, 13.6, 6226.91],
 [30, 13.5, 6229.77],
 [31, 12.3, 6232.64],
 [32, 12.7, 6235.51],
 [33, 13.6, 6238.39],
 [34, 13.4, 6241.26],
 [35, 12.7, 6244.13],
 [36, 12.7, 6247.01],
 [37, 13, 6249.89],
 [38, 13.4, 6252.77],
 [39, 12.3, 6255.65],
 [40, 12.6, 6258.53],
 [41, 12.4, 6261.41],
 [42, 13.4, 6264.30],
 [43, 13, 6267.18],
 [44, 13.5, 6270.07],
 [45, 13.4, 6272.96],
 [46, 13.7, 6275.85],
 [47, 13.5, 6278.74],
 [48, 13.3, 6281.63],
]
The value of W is -1.18 angstrom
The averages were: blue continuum 12.1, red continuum 13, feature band 13.4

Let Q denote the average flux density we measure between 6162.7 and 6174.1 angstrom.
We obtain 11.8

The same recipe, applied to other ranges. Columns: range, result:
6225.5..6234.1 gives 13.1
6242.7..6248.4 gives 12.7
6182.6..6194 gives 13.6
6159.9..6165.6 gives 11.5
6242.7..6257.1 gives 12.8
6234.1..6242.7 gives 13.2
